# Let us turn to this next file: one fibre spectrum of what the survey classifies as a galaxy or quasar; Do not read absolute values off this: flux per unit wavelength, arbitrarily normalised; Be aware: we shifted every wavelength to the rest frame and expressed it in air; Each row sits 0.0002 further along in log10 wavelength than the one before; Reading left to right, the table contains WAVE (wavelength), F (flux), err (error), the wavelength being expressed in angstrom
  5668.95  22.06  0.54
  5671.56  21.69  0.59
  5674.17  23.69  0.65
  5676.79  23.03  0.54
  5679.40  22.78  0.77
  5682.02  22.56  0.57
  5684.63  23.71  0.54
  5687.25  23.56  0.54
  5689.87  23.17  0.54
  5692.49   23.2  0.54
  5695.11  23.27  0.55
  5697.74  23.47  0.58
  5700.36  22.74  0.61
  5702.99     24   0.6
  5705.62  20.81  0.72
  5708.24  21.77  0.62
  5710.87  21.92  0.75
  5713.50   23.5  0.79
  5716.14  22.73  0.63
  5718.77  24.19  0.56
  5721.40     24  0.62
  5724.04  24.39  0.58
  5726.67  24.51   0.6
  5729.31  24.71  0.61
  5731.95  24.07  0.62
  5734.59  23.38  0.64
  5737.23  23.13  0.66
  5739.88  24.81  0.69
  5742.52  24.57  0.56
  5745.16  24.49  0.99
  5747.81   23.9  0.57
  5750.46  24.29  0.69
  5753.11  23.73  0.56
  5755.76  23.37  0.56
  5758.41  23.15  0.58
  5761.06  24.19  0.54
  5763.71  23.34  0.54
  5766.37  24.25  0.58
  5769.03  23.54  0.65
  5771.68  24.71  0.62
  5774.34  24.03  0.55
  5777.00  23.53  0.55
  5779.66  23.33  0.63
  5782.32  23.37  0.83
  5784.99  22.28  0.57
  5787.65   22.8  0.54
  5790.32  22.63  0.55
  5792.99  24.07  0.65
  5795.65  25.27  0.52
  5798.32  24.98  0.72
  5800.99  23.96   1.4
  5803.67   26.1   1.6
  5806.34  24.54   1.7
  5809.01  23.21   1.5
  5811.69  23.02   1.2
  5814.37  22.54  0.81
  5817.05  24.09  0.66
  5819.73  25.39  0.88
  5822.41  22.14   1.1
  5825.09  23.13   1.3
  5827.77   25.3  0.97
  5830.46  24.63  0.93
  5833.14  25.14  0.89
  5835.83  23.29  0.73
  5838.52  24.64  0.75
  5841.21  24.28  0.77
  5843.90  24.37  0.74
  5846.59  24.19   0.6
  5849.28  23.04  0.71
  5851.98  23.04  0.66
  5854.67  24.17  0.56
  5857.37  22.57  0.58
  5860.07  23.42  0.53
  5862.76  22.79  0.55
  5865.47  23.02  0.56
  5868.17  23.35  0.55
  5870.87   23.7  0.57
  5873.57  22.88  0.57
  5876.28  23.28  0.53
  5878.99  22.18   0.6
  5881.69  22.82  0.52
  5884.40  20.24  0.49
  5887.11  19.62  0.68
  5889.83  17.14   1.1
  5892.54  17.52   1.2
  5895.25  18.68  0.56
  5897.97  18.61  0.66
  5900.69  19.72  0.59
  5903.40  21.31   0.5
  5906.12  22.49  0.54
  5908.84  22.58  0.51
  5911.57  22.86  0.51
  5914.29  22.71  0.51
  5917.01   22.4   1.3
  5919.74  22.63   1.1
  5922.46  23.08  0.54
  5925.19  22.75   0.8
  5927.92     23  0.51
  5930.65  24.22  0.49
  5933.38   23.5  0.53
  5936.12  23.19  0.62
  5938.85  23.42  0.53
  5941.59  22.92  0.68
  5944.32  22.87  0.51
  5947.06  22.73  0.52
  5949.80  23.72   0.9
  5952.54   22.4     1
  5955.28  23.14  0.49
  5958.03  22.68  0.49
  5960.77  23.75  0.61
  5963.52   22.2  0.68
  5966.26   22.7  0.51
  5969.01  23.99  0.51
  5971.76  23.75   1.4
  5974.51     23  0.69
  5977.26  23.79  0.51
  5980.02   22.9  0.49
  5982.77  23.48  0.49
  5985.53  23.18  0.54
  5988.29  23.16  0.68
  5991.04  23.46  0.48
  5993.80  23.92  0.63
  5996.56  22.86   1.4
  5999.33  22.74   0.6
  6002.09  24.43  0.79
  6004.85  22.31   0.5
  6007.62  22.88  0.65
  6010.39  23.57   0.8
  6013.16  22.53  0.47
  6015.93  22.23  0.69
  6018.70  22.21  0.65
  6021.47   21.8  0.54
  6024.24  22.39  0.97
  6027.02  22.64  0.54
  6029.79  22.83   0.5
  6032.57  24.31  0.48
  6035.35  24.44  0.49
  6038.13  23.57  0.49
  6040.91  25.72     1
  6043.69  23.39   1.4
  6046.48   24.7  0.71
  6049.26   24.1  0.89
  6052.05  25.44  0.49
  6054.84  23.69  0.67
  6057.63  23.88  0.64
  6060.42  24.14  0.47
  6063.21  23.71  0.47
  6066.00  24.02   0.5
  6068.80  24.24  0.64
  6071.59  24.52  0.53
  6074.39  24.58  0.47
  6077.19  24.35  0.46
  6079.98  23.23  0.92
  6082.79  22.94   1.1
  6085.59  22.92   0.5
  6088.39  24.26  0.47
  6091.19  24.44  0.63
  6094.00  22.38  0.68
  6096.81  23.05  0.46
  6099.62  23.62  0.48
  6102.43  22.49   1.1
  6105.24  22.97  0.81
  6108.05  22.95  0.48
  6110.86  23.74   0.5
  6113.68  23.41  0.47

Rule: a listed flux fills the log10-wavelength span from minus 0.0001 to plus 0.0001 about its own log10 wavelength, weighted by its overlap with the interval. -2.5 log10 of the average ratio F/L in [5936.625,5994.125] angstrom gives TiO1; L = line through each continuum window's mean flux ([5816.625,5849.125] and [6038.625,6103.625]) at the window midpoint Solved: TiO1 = 0.039 mag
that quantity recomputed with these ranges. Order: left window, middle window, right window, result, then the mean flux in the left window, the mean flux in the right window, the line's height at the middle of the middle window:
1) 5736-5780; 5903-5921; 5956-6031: 0.040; 23.9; 23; 23.3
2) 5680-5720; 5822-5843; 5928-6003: -0.048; 23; 23.3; 23.1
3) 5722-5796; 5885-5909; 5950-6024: 0.189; 23.8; 23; 23.4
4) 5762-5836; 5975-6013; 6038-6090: 0.036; 23.9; 24.1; 24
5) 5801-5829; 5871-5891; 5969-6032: 0.110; 23.9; 23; 23.6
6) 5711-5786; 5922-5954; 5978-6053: 0.016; 23.8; 23.4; 23.5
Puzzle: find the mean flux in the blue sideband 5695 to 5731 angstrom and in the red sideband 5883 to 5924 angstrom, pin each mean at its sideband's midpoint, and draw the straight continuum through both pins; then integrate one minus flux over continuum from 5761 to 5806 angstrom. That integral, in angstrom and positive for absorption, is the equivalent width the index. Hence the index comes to -3.1 angstrom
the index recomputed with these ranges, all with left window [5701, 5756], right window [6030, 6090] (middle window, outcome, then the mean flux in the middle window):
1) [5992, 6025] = 1.6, 22.8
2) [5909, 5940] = 1.1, 23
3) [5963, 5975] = 0.4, 23.2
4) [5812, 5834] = -0.2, 24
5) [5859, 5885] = 1.1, 22.8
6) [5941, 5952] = 0.4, 23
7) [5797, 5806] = -0.5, 25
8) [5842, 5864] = 0.3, 23.5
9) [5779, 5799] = 0.1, 23.6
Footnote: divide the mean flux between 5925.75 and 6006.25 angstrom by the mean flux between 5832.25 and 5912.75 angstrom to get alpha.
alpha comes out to 1.0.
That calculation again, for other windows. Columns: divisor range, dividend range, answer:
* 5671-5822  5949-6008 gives 0.98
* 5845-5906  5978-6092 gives 1.08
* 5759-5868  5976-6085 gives 0.99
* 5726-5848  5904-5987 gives 0.96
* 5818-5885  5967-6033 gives 0.98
